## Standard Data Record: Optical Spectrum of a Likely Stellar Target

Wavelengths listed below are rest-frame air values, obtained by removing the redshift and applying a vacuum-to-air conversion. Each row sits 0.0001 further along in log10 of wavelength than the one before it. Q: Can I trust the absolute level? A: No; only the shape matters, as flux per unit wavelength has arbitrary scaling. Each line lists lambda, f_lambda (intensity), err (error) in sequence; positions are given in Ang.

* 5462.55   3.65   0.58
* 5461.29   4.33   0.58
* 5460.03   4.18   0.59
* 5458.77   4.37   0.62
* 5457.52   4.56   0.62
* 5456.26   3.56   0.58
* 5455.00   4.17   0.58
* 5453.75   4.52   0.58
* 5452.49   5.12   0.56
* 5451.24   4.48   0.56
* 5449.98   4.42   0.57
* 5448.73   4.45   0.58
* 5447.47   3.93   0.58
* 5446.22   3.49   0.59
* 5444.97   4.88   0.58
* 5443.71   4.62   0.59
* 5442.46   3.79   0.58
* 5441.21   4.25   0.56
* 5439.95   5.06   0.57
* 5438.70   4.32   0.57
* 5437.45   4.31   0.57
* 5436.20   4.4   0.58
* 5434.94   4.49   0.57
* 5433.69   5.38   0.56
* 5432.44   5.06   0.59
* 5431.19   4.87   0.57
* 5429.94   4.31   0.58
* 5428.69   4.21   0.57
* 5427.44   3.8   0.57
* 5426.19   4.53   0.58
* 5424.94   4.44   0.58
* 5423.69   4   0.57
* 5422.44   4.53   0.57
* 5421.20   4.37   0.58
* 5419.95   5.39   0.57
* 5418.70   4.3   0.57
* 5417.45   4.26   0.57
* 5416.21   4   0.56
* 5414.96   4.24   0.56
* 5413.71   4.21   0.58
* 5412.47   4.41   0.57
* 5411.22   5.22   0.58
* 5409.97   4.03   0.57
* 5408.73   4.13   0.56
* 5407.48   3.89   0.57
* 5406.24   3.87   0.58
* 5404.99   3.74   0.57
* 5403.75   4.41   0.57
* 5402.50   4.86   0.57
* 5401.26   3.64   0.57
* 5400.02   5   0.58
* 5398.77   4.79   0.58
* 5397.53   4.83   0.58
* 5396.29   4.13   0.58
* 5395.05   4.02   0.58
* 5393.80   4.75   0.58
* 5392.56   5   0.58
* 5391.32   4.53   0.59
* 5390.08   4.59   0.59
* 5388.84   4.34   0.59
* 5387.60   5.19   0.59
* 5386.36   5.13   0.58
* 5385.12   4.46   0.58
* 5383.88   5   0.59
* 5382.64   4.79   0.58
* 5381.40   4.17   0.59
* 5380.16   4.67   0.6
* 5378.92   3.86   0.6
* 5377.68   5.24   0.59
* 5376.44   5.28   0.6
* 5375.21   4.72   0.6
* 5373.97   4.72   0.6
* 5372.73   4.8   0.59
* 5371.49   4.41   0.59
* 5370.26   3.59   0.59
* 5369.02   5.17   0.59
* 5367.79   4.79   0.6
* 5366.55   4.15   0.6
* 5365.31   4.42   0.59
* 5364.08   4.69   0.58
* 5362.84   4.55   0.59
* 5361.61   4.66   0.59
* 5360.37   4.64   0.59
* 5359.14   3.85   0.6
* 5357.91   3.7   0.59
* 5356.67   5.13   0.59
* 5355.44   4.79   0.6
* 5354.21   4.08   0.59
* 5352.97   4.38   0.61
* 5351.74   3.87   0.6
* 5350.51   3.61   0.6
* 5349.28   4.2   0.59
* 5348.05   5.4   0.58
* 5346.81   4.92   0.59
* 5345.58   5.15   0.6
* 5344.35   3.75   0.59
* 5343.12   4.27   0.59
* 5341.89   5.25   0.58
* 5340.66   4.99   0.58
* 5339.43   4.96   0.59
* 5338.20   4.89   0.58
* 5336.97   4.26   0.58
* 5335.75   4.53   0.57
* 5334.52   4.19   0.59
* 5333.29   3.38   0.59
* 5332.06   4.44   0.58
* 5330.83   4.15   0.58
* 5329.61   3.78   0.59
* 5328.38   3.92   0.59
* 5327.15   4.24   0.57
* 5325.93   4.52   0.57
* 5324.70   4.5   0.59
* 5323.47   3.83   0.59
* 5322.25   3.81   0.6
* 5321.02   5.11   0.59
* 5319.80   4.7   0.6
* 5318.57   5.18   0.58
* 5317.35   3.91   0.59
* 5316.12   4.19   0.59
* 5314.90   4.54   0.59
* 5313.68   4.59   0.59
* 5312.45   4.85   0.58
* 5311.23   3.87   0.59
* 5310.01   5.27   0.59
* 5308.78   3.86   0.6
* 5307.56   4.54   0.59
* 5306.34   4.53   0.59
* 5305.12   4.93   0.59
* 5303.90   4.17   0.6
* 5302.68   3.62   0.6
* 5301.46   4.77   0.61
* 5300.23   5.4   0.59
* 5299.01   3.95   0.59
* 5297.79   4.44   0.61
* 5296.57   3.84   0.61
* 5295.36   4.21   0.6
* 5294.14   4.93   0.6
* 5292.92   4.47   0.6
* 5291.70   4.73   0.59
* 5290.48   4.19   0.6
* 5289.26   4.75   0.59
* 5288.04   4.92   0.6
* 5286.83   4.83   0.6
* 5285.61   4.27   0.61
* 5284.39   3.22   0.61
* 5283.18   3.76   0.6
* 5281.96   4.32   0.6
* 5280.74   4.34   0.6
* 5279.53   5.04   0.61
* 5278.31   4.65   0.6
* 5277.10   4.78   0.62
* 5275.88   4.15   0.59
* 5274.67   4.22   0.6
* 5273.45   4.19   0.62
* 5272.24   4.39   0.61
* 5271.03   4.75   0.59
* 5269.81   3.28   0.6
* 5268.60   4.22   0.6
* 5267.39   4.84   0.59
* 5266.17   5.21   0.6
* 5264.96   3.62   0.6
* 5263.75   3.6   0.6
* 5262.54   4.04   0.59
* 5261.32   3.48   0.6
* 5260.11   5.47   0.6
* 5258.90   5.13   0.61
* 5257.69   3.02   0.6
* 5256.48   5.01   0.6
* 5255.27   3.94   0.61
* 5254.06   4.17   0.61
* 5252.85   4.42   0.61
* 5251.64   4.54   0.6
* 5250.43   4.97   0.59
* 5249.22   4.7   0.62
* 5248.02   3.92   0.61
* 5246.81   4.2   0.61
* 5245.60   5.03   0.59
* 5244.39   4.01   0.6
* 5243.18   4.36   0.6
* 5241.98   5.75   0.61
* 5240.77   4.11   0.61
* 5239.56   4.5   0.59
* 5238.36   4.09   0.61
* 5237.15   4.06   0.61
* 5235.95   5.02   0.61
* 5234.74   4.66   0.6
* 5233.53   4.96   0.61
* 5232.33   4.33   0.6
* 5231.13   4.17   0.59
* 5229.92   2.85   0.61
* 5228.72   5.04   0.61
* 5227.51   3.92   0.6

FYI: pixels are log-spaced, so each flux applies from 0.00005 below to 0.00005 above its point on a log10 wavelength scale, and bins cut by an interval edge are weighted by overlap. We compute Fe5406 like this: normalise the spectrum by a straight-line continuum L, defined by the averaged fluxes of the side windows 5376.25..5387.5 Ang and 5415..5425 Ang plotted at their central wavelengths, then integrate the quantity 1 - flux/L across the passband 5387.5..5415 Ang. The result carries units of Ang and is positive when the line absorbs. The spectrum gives 0.89 Ang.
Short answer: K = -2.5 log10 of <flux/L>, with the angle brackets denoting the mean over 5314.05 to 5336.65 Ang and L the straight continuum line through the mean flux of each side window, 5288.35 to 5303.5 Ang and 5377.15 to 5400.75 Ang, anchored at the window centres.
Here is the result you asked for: 0.06 mag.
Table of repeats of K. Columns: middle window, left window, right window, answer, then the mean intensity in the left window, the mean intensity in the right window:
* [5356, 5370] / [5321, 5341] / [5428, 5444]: -0.03 mag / 4.29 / 4.54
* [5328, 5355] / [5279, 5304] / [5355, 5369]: 0.02 mag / 4.39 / 4.51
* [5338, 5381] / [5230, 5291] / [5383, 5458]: -0.03 mag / 4.38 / 4.45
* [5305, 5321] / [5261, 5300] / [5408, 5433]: -0.05 mag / 4.32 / 4.41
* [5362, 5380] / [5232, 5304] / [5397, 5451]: -0.05 mag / 4.4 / 4.4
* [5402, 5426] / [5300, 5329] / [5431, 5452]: 0.03 mag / 4.44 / 4.48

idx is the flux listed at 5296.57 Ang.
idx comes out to 3.84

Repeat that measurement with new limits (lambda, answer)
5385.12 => 4.46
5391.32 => 4.53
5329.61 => 3.78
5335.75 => 4.53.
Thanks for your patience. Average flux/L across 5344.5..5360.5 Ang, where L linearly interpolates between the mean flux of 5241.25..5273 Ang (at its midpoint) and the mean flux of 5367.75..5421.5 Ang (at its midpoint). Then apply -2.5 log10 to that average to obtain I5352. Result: 0.02 mag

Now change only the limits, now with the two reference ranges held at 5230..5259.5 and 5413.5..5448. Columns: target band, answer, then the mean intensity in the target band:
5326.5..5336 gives 0.09 mag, 4.06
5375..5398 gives -0.06 mag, 4.67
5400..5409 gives 0.07 mag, 4.14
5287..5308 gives -0.02 mag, 4.5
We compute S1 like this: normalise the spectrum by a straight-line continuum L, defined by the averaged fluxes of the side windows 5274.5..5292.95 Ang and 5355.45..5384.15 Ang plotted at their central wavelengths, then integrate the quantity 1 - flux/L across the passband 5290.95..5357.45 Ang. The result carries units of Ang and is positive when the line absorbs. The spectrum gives 0.7 Ang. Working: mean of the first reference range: 4.42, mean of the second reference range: 4.56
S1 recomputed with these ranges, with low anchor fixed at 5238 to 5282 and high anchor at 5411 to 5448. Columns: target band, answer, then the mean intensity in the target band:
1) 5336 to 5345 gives -0.4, 4.63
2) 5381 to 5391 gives -0.7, 4.72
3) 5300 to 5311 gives -0.3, 4.51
